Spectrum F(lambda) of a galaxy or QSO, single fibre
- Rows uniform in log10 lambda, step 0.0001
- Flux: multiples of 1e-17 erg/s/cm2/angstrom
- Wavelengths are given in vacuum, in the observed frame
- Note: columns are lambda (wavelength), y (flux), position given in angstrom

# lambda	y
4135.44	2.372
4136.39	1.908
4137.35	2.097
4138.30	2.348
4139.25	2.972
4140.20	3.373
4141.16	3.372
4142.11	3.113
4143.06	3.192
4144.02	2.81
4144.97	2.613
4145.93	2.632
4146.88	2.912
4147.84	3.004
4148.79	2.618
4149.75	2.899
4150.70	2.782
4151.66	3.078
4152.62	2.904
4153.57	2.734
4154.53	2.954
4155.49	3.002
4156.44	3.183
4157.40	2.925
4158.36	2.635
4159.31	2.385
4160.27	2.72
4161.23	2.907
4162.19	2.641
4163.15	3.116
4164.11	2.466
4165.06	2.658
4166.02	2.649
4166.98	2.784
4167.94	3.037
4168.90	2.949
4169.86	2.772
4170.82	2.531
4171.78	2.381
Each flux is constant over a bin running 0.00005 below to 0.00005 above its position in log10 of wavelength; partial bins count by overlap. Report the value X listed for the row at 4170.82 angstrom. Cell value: 2.531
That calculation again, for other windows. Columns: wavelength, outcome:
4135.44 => 2.372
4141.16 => 3.372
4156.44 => 3.183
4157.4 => 2.925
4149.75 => 2.899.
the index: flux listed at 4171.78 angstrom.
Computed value 2.381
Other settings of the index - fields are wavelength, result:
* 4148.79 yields 2.618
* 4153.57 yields 2.734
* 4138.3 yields 2.348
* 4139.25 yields 2.972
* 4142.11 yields 3.113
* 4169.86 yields 2.772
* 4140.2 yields 3.373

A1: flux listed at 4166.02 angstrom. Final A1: 2.649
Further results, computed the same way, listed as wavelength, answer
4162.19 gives 2.641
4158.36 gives 2.635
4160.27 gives 2.72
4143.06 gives 3.192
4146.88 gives 2.912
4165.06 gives 2.658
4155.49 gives 3.002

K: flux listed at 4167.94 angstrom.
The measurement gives 3.037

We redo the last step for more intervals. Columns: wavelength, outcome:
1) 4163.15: 3.116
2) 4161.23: 2.907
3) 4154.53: 2.954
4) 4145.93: 2.632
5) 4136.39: 1.908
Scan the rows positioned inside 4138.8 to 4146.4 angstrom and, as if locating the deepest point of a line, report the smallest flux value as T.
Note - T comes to 2.613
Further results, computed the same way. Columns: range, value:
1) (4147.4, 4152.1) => 2.618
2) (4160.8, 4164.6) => 2.466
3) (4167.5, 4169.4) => 2.949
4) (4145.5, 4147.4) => 2.632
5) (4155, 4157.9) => 2.925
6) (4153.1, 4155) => 2.734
